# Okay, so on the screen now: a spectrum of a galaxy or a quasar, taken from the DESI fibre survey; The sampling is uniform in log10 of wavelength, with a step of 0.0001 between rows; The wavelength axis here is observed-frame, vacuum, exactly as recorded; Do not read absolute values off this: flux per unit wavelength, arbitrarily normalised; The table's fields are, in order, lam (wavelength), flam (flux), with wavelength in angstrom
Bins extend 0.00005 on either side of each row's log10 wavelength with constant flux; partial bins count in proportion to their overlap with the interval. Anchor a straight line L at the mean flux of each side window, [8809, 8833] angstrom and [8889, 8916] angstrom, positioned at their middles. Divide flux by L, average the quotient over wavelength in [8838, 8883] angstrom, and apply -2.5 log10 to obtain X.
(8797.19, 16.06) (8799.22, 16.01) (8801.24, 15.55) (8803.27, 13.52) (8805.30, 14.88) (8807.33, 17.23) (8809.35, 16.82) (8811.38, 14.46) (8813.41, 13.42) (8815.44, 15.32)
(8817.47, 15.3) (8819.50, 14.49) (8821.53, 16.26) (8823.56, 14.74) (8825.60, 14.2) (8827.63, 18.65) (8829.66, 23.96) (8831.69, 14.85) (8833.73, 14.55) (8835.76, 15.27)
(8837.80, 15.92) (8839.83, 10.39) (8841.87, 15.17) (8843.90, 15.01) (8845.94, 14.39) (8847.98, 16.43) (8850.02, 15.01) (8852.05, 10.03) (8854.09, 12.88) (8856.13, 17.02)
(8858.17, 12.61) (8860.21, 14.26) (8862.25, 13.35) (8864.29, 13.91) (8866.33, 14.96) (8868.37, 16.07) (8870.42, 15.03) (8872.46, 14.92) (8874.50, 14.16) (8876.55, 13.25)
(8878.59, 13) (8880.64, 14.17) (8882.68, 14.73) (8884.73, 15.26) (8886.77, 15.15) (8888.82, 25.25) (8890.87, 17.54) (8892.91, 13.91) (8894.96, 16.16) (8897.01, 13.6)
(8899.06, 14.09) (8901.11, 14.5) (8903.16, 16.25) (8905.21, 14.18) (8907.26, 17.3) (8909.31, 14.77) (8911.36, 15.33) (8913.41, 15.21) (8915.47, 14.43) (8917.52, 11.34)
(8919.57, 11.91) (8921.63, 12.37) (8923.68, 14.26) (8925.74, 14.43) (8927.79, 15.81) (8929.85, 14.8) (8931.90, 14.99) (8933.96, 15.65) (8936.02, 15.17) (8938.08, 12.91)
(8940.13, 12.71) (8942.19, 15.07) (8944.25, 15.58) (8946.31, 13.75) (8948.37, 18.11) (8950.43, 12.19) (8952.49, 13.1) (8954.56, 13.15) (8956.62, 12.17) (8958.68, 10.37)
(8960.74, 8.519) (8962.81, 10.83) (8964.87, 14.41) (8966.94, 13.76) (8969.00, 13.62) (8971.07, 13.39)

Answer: 0.12 mag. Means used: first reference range 16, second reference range 15.5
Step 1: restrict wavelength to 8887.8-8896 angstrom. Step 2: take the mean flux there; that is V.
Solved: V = 18.2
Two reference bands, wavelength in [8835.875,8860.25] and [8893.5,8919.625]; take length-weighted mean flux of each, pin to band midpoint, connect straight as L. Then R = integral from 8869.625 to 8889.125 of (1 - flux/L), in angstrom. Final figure -1.0 angstrom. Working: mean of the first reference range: 14.1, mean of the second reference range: 14.6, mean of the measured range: 15.1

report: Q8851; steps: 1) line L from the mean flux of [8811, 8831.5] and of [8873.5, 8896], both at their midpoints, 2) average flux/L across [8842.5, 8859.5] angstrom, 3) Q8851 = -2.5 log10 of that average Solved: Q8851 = 0.12 mag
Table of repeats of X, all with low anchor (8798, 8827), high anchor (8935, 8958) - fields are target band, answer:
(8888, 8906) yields -0.12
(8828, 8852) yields -0.03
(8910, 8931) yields 0.01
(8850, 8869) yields 0.06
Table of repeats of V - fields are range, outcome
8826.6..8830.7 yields 21.3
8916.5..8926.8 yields 12.9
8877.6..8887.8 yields 14.5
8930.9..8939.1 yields 14.7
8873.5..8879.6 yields 13.5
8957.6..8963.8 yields 9.92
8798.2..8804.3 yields 15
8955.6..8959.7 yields 11.3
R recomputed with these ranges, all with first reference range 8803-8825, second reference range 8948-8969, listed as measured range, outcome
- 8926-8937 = -1.9 angstrom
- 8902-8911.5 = -1.5 angstrom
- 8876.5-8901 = -3.1 angstrom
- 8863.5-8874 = -0.6 angstrom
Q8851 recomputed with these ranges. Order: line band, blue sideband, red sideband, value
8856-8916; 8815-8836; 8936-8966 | -0.03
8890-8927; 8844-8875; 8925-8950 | 0.01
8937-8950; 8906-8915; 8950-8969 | -0.11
